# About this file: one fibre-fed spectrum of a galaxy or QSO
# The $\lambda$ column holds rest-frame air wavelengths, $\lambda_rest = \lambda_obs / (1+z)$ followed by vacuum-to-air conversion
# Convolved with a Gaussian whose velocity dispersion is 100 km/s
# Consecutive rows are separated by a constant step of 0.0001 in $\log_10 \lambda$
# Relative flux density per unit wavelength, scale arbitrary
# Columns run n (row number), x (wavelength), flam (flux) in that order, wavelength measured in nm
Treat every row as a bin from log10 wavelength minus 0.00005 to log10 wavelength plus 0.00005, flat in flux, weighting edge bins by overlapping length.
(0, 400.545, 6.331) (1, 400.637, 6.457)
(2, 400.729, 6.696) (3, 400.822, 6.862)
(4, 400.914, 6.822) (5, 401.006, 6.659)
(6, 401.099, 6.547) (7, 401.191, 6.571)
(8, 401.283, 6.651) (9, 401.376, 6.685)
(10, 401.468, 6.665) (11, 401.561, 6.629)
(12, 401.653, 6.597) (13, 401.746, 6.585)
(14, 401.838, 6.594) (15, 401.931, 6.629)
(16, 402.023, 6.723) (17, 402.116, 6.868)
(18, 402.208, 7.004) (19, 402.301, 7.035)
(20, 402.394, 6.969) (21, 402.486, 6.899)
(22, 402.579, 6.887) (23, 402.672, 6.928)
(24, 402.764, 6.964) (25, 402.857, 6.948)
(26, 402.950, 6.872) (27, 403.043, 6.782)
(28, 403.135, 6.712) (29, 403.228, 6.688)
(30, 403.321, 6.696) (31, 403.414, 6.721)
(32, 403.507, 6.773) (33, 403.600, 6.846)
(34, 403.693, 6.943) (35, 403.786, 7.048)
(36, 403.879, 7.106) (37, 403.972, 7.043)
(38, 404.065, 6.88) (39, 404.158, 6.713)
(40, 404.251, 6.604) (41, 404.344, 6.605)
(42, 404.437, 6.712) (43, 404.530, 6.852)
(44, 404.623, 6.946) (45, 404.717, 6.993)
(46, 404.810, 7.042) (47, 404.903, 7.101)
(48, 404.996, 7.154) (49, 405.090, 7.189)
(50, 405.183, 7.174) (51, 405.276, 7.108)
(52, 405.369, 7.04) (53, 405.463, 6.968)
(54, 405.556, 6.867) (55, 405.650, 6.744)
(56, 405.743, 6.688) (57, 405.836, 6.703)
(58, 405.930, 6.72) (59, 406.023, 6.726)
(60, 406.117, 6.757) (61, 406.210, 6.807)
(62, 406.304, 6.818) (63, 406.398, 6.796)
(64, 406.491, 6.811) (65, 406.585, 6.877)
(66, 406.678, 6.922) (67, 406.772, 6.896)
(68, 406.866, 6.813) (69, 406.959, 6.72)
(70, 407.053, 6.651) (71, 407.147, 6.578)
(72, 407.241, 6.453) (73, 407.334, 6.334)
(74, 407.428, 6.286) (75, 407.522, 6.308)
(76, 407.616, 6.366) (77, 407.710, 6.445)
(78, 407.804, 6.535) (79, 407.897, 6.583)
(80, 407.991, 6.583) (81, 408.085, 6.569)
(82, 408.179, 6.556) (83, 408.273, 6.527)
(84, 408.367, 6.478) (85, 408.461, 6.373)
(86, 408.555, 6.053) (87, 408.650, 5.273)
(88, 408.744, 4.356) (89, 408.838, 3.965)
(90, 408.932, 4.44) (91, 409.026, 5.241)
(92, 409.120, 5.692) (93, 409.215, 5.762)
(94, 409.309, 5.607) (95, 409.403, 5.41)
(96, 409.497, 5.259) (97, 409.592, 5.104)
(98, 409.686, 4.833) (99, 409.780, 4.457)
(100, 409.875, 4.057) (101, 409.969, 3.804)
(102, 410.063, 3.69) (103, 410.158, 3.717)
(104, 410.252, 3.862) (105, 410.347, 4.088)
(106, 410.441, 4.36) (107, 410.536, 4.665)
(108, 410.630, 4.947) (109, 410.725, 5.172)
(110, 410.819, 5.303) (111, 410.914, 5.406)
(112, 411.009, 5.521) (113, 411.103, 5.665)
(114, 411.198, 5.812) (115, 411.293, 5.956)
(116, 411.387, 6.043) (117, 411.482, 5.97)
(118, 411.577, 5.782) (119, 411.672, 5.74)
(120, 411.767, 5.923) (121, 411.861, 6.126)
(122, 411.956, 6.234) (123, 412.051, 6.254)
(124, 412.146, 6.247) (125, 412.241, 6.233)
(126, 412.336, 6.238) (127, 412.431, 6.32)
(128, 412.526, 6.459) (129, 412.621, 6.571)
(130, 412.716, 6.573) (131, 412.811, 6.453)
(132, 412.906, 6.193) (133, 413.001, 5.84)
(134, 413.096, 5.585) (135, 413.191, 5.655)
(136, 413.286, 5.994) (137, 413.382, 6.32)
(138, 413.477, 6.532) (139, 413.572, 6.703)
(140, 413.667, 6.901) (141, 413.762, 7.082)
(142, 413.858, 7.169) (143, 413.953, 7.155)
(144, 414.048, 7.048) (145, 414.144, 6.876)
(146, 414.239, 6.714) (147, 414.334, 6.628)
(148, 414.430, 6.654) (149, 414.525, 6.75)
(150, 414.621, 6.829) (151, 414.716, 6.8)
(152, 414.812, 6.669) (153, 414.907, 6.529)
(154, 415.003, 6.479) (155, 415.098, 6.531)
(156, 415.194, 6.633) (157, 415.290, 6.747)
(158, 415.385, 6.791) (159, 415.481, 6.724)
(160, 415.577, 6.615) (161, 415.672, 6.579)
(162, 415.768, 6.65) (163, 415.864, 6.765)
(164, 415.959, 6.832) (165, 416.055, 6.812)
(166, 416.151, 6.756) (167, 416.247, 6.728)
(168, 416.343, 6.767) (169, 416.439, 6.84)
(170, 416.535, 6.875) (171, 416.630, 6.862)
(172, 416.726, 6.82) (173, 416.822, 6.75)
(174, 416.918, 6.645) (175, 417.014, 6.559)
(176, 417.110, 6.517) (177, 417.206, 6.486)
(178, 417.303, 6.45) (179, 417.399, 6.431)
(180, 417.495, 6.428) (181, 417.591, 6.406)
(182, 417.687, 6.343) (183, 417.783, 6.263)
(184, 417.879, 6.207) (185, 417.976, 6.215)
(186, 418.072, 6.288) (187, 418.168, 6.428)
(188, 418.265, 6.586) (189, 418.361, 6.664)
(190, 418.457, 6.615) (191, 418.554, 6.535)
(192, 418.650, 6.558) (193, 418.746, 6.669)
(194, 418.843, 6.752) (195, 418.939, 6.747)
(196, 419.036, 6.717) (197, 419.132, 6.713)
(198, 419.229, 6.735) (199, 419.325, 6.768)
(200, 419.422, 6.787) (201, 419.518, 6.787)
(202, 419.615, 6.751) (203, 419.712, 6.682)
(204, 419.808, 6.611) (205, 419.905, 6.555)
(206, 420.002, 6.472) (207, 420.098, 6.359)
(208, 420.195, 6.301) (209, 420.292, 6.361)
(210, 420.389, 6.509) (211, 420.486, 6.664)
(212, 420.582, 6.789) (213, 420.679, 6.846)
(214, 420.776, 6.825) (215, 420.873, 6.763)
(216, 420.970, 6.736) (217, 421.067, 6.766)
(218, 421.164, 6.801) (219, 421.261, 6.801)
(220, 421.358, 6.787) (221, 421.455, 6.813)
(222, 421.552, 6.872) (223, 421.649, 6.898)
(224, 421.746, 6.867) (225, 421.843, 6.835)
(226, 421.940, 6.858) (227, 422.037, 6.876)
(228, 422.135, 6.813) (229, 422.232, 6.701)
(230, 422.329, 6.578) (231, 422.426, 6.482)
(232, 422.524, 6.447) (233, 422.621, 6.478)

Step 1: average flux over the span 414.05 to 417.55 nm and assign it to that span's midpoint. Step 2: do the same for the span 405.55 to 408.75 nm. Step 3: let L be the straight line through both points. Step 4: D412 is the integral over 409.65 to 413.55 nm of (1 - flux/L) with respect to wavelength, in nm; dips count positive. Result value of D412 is 0.63 nm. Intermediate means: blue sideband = 6.53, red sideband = 6.68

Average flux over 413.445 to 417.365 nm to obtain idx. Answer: 6.74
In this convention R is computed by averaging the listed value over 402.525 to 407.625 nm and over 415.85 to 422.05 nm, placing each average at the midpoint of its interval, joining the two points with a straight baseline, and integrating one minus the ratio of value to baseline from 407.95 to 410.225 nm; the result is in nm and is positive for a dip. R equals 0.52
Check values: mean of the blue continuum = 6.81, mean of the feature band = 5.22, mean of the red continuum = 6.65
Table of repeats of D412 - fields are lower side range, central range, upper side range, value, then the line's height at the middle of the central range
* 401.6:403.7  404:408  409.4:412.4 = -0.38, 6.18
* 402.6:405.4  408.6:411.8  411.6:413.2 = 0.67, 6.36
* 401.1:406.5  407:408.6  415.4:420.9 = 0.08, 6.78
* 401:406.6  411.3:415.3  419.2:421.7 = 0.19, 6.75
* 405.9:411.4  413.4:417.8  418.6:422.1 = -0.27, 6.32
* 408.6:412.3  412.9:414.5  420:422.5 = -0.26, 5.64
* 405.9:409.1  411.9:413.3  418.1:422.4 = 0.06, 6.46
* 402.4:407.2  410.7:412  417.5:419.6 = 0.18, 6.72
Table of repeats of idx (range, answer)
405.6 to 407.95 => 6.65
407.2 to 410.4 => 5.44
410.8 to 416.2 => 6.4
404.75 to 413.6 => 6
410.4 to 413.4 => 5.86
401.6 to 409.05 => 6.64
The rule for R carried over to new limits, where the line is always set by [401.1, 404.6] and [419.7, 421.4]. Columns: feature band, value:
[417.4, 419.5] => 0.04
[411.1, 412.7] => 0.14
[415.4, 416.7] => -0.01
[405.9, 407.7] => 0.03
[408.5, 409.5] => 0.23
